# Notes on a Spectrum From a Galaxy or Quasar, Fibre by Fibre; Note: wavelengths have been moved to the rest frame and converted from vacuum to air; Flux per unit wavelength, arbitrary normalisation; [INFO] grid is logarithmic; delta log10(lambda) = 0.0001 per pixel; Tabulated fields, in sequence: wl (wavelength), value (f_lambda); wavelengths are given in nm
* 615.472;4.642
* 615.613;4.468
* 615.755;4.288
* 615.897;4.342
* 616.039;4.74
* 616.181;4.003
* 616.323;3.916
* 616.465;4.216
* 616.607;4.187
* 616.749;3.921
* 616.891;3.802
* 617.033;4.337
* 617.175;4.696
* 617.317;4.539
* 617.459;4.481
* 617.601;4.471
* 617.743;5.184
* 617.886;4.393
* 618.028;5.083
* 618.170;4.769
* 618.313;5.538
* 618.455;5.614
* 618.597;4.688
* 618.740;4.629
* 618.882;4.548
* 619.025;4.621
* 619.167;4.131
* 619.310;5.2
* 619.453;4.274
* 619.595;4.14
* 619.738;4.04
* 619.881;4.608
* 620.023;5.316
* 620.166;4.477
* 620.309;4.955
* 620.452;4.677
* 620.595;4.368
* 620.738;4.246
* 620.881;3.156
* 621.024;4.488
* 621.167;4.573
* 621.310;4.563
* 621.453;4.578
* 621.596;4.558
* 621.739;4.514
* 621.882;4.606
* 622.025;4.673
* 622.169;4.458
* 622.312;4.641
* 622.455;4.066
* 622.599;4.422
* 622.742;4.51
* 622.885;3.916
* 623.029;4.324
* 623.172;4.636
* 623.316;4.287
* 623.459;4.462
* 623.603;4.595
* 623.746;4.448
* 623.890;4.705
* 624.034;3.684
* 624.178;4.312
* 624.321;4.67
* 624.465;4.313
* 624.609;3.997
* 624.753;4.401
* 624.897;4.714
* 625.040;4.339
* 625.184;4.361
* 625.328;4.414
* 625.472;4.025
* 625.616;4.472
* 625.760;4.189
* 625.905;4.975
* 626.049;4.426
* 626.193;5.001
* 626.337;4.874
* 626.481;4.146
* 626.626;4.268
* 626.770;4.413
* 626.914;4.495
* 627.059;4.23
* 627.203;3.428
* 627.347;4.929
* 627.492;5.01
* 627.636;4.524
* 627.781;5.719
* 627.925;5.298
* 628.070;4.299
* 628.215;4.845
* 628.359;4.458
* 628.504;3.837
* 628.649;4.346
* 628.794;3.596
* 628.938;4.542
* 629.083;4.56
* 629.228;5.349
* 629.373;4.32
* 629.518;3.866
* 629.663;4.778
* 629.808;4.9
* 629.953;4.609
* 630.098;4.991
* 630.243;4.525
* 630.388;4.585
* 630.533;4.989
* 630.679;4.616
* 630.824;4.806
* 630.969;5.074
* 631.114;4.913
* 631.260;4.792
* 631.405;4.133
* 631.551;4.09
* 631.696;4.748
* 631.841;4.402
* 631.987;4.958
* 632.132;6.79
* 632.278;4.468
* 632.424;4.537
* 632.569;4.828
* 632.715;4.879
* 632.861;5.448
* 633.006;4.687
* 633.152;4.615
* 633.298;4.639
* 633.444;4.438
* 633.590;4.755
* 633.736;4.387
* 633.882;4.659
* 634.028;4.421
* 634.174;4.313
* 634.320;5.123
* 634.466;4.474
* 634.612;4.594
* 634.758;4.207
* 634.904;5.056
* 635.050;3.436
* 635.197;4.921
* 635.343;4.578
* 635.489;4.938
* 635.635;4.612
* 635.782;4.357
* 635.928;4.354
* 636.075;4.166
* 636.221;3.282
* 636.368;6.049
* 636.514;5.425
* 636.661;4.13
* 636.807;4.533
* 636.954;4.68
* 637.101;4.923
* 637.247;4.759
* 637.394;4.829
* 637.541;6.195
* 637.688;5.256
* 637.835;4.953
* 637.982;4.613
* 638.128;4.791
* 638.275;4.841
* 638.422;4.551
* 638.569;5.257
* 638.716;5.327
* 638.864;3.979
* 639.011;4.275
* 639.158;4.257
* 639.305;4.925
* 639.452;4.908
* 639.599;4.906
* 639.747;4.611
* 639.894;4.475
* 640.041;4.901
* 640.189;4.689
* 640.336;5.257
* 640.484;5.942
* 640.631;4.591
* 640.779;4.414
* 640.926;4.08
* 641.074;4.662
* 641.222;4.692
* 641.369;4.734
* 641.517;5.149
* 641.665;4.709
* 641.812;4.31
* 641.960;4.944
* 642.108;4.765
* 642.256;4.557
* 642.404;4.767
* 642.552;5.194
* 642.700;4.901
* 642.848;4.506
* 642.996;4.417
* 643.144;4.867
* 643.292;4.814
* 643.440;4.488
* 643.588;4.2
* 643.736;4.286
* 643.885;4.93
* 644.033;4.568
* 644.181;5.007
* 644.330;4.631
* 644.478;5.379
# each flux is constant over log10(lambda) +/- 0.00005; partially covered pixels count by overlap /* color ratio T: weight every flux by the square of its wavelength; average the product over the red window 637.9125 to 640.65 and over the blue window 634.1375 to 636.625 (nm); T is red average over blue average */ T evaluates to 1.06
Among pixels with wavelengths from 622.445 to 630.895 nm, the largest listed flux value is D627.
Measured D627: 5.719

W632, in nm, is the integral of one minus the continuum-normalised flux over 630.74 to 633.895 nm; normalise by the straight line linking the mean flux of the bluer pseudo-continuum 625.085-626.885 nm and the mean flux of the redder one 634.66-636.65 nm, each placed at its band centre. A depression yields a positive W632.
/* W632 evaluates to -0.18 nm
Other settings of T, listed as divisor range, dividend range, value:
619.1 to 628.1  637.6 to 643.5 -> 1.12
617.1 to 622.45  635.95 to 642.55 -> 1.10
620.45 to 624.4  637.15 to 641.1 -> 1.16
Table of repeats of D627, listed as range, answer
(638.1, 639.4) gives 5.327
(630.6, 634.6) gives 6.79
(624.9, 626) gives 4.975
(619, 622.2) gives 5.316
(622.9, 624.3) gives 4.705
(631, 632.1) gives 4.958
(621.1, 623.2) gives 4.673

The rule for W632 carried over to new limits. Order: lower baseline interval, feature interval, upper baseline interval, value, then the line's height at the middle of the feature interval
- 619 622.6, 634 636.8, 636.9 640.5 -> 0.143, 4.8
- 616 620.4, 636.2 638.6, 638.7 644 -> -0.123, 4.68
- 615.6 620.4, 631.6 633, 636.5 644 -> -0.087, 4.69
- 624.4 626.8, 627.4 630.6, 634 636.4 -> -0.129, 4.46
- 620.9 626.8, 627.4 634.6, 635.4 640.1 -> -0.154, 4.59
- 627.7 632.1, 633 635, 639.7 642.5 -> 0.046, 4.69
